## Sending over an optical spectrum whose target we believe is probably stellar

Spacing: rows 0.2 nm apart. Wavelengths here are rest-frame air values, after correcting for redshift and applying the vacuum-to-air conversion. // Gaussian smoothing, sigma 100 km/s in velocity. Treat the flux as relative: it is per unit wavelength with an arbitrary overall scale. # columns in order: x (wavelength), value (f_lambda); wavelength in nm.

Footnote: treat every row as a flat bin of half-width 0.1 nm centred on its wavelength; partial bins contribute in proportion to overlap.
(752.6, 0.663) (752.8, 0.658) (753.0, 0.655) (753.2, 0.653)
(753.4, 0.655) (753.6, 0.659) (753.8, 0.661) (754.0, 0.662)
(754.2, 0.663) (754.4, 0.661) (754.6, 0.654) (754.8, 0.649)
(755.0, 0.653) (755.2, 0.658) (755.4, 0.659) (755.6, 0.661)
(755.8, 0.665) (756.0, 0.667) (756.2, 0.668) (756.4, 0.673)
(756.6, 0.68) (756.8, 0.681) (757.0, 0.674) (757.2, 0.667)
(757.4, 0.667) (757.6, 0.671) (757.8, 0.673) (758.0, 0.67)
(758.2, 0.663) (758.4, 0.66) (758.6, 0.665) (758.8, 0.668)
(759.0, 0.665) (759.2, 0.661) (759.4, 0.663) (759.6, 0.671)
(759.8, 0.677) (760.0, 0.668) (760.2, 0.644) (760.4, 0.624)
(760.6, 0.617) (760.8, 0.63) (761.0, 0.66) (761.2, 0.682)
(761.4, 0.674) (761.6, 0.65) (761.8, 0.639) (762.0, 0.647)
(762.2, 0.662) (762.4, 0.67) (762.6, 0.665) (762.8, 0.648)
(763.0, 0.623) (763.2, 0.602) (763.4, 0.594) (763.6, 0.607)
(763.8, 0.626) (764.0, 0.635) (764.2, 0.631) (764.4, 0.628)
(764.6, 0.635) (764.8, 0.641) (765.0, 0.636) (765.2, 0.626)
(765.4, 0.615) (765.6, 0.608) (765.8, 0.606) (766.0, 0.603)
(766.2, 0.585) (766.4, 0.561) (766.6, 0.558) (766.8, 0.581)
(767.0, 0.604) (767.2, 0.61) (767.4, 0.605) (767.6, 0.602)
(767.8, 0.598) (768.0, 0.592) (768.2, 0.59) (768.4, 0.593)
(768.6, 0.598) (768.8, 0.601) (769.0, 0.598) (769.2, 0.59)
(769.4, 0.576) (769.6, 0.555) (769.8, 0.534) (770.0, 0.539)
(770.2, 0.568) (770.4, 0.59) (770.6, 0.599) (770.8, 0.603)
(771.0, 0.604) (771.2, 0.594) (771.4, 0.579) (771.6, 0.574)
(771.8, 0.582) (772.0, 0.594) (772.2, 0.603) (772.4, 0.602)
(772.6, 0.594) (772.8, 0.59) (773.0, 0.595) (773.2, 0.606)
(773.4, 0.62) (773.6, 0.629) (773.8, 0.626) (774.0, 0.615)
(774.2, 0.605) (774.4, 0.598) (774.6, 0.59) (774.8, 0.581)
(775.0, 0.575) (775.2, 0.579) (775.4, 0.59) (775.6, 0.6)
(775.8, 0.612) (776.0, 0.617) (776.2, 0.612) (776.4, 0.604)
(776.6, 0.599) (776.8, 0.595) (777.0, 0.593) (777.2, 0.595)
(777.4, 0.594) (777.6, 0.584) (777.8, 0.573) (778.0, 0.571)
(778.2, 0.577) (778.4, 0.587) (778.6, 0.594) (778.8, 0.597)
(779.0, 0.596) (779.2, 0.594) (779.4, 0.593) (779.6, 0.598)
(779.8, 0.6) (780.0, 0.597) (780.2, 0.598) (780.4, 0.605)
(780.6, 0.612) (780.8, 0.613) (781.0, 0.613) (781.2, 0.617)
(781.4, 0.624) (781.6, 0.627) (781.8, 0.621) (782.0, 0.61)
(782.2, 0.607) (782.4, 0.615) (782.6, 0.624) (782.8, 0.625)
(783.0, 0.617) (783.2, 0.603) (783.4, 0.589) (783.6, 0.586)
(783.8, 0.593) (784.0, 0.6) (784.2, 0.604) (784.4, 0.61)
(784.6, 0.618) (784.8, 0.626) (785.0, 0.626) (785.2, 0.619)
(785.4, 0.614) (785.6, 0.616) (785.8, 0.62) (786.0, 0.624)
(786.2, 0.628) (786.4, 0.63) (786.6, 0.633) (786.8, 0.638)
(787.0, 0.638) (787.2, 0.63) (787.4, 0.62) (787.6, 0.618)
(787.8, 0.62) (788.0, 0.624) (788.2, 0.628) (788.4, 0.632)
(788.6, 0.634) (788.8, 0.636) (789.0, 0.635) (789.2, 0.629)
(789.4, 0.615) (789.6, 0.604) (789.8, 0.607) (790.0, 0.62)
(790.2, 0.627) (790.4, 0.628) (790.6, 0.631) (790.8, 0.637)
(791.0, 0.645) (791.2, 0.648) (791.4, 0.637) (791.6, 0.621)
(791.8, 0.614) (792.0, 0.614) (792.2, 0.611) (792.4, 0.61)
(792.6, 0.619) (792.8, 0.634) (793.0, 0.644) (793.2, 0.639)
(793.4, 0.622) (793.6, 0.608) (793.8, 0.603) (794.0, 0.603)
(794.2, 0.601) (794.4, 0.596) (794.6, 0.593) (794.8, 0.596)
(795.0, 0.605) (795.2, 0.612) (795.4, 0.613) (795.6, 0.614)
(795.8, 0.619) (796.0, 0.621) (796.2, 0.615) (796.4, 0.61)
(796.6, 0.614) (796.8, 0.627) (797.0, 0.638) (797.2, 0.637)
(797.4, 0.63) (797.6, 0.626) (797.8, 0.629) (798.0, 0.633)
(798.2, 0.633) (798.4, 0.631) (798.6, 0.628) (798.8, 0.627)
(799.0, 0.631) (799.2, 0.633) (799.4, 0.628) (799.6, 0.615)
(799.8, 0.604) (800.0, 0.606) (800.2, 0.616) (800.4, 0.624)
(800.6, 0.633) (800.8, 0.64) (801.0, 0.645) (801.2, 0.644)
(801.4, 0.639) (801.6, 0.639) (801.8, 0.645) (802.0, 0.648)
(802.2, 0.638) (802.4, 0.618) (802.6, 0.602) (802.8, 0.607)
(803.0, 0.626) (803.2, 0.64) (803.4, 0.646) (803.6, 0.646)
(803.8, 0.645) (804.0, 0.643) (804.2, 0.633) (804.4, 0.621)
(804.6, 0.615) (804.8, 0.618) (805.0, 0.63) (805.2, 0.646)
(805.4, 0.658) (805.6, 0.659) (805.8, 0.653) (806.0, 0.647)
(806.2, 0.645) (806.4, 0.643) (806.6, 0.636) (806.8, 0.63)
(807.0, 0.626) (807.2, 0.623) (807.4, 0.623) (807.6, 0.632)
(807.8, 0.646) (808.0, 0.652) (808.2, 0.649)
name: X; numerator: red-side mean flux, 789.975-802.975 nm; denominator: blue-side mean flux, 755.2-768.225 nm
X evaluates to 1.0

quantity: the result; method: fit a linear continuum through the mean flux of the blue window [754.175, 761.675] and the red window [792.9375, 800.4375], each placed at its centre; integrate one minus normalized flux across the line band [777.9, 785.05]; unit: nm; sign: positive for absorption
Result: 0.35 nm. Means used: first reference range 0.662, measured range 0.605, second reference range 0.619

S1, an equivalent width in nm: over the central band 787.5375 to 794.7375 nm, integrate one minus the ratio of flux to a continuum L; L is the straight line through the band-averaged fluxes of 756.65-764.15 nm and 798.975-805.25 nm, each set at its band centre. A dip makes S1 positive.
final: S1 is 0.16 nm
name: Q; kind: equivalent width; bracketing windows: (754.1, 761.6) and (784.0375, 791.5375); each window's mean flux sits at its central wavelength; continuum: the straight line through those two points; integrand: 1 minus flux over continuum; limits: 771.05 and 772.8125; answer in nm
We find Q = 0.15 nm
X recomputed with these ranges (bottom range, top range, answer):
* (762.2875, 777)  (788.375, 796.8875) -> 1.03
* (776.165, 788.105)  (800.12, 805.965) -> 1.04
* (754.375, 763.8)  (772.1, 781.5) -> 0.91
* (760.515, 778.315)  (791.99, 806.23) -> 1.04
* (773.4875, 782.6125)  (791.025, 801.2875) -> 1.03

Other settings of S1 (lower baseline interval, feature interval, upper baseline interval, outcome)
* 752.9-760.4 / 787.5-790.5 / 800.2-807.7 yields 0.09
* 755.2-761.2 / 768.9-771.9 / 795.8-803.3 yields 0.34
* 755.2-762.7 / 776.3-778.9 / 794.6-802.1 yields 0.22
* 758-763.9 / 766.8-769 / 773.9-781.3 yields 0.10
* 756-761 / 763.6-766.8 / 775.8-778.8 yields 0.13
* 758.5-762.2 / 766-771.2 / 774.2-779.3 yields 0.32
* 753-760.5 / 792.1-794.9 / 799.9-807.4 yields 0.12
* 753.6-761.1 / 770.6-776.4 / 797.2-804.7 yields 0.45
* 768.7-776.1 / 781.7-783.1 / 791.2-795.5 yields -0.03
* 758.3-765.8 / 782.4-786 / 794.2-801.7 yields 0.11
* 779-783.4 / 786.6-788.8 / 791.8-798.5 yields -0.06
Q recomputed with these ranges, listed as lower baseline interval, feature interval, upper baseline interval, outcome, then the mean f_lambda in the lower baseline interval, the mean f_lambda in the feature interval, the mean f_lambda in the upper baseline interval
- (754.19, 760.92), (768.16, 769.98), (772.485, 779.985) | 0.123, 0.661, 0.58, 0.597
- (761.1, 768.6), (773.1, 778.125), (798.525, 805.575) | 0.197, 0.619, 0.598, 0.631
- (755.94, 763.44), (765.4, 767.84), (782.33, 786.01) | 0.192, 0.658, 0.594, 0.612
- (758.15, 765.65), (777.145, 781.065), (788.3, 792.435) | 0.240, 0.644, 0.594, 0.626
